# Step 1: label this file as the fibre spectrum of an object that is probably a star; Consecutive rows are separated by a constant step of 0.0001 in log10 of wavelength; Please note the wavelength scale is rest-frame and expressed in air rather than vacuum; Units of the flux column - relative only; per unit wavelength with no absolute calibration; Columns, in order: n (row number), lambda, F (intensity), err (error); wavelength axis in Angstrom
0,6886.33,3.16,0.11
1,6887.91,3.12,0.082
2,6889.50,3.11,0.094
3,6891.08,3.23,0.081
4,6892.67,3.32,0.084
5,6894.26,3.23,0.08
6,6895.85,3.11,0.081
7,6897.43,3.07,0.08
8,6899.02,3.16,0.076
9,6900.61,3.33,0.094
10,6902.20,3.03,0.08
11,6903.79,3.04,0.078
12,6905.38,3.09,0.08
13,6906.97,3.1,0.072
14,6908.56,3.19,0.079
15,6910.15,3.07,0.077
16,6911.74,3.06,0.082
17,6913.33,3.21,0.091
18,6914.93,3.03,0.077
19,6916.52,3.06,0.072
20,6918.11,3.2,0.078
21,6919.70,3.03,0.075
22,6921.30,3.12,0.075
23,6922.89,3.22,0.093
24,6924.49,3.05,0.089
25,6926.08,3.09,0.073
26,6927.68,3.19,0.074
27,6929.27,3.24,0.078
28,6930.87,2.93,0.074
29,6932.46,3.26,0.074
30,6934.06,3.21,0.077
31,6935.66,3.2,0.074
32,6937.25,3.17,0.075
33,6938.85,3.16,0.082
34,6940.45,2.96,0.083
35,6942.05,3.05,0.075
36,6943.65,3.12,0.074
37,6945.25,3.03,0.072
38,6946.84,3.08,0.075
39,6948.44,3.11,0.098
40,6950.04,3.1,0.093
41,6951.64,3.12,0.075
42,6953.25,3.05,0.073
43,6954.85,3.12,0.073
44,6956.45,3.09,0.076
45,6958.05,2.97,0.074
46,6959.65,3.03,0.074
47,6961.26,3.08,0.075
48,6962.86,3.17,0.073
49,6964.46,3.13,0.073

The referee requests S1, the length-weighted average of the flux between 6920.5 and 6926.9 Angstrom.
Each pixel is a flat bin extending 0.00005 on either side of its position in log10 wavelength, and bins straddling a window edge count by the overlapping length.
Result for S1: 3.12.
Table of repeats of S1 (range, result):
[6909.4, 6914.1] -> 3.12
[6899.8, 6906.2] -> 3.12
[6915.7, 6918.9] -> 3.13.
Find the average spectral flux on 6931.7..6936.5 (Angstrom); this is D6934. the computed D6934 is 3.22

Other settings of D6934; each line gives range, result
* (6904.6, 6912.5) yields 3.1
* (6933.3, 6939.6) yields 3.19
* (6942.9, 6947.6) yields 3.08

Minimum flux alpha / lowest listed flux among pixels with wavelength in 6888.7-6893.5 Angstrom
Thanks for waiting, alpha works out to 3.11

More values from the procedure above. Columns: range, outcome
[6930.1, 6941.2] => 2.93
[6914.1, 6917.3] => 3.03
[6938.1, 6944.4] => 2.96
